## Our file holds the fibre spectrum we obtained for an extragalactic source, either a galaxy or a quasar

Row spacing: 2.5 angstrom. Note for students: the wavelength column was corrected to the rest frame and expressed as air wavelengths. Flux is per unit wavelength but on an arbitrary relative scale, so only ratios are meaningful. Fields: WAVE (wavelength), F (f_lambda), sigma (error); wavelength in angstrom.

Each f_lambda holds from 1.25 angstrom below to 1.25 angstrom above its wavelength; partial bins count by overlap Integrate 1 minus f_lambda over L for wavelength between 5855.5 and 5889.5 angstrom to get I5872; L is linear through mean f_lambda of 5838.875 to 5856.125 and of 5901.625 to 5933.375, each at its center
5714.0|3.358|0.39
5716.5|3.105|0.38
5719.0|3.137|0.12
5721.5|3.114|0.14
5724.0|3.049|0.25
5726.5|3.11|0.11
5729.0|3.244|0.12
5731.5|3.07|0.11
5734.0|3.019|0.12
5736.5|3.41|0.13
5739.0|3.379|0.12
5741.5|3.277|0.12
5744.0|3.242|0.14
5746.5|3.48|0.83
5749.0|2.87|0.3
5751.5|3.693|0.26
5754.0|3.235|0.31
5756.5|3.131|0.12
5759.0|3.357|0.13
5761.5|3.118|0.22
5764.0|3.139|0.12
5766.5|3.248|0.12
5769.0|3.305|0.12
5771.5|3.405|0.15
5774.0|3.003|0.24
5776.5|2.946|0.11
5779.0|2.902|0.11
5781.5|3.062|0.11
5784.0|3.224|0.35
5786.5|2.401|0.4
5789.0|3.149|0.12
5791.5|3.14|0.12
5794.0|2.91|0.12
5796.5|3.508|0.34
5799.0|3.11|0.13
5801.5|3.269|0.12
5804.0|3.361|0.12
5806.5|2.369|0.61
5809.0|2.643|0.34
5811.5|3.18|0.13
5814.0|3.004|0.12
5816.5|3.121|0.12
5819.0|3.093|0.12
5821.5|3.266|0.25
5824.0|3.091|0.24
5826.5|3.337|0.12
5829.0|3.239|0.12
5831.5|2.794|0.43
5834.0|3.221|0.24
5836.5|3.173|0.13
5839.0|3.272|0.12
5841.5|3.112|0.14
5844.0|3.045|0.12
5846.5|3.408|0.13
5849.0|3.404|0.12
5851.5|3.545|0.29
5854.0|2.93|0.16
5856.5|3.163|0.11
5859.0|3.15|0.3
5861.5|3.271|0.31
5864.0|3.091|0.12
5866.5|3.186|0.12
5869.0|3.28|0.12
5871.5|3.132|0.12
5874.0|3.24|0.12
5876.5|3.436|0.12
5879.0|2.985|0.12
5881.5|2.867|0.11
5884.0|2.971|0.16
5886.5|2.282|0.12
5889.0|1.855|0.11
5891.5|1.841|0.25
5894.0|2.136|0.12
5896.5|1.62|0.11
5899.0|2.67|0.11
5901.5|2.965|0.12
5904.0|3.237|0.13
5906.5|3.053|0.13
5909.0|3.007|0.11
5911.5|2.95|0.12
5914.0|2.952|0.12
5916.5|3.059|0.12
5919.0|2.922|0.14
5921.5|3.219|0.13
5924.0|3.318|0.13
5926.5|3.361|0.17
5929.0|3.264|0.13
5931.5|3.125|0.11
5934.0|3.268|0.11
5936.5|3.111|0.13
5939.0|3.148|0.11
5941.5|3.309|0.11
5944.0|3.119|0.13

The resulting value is 1.9 angstrom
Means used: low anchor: 3.24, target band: 3.02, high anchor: 3.12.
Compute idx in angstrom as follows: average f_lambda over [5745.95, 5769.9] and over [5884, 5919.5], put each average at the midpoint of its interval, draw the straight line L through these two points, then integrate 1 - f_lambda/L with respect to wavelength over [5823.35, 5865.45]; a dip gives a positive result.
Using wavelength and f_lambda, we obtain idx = -4.8 angstrom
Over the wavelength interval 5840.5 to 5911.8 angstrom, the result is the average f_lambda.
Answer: 2.92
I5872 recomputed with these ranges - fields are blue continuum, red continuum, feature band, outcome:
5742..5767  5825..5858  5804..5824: 1.4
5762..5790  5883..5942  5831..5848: -1.1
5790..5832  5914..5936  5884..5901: 5.3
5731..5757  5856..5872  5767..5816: 2.8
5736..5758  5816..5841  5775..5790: 1.4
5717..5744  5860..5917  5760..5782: -0.3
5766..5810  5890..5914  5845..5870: -4.1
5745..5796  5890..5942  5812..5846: -1.0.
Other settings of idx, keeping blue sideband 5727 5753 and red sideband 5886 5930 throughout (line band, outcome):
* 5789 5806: -0.4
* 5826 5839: -0.7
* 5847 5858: -1.3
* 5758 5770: -0.1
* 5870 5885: -1.3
